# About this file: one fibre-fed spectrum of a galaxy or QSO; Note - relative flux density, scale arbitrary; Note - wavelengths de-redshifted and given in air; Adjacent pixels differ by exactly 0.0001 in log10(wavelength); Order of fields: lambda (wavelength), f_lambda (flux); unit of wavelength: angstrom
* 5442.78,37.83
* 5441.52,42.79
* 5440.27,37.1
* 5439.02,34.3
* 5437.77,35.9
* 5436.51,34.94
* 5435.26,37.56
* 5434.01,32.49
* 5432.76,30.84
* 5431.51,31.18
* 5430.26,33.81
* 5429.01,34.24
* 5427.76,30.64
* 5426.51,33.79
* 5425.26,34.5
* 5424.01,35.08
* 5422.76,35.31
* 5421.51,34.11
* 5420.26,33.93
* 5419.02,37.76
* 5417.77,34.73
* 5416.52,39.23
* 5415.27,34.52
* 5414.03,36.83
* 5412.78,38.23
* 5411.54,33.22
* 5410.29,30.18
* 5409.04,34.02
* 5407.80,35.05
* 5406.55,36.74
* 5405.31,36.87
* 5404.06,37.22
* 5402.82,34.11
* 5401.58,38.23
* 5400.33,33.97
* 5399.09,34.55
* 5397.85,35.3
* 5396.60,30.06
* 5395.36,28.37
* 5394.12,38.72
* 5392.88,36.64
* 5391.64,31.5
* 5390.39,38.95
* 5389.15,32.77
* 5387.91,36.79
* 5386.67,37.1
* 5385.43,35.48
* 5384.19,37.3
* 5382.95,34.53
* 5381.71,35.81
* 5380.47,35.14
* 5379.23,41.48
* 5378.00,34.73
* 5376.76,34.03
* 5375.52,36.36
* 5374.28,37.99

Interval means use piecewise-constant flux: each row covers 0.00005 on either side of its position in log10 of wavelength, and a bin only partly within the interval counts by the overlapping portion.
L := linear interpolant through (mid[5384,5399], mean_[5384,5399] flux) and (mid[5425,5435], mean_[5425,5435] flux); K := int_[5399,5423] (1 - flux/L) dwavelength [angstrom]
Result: -1.2 angstrom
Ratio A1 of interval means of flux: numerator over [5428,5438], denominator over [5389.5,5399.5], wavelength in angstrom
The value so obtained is 0.98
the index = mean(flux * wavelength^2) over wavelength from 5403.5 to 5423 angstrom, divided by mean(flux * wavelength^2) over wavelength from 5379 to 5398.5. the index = 1.02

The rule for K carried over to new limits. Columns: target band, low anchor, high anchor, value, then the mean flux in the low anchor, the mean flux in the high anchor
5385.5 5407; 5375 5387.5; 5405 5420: 0.44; 36.2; 35.6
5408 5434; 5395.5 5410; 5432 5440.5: 0.29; 34.8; 34.6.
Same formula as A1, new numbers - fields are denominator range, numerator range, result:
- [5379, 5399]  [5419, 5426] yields 0.99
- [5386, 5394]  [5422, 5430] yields 0.95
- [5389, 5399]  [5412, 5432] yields 1.02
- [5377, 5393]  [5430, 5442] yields 0.98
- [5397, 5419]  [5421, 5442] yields 0.97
